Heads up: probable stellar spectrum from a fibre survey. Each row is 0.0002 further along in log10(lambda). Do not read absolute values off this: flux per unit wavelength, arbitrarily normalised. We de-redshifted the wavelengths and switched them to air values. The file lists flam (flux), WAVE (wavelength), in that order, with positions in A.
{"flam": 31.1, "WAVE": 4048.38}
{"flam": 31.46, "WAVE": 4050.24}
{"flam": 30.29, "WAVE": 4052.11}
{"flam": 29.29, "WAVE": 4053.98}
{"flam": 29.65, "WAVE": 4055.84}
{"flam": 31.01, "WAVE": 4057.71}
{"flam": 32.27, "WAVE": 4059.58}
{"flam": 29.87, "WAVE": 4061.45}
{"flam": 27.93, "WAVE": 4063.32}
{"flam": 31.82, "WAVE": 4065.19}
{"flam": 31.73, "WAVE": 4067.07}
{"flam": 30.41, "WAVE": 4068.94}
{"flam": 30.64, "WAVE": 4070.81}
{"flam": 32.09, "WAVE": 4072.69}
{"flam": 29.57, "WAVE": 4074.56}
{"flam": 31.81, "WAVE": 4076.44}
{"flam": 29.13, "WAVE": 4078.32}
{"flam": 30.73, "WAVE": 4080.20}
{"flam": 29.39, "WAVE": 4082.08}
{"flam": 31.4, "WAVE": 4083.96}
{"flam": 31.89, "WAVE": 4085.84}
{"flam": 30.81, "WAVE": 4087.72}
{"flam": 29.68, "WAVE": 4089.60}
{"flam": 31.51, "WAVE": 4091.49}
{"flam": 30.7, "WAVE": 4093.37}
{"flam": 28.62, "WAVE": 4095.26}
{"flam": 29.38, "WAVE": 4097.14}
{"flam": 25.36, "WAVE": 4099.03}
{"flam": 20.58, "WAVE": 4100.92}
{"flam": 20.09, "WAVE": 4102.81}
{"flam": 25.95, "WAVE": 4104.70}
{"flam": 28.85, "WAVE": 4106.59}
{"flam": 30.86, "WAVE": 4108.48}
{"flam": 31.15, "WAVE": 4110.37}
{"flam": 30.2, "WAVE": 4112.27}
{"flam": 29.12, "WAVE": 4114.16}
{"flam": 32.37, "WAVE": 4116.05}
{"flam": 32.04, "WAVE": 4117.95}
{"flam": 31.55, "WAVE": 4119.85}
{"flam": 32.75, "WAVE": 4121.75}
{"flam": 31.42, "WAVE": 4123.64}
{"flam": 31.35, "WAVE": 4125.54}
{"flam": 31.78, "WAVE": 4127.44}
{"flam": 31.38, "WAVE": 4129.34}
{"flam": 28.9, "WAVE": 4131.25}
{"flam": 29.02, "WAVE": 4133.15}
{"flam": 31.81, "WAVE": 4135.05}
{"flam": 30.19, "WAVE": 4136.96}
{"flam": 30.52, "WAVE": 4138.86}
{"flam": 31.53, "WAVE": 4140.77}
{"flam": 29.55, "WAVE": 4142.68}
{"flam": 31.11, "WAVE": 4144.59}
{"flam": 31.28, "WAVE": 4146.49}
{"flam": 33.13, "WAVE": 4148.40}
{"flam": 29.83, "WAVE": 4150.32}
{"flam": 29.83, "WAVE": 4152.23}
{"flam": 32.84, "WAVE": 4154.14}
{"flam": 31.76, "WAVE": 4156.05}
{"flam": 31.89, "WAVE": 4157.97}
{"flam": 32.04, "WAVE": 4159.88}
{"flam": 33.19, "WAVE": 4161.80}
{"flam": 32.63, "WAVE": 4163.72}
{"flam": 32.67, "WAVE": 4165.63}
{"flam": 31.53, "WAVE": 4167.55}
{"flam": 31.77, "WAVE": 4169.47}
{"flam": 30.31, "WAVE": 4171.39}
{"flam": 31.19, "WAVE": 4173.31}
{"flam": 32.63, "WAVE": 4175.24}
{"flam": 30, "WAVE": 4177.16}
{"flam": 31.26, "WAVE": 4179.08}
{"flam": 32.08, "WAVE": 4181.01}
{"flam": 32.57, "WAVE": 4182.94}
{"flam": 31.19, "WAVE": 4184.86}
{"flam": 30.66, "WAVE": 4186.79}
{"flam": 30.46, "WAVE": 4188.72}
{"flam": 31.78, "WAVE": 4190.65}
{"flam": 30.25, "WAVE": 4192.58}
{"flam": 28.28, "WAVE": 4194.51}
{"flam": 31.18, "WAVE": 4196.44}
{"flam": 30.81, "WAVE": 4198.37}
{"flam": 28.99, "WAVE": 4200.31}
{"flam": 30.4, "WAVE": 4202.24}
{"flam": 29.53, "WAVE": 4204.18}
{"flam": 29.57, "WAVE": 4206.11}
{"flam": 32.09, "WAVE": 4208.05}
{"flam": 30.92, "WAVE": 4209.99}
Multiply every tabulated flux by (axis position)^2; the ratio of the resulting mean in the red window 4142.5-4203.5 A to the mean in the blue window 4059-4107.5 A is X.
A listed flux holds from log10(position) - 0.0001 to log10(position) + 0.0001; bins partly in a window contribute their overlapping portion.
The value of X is 1.11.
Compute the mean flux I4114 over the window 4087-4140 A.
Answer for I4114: 29.6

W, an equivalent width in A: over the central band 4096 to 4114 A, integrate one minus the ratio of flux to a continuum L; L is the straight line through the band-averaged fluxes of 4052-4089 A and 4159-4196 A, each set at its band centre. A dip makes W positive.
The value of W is 2.2 A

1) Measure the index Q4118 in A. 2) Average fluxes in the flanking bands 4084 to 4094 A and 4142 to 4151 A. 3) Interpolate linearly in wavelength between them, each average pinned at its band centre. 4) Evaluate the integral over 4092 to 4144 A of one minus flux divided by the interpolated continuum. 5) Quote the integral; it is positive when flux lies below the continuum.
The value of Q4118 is 2.5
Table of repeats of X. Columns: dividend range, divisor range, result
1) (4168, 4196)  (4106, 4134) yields 1.04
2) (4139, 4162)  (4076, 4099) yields 1.07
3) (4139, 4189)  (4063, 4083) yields 1.08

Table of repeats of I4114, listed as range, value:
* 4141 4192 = 31.5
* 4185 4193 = 30.8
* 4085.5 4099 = 30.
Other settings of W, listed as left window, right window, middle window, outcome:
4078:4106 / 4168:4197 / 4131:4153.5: -0.6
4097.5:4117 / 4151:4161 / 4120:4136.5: -1.0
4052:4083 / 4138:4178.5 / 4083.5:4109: 2.2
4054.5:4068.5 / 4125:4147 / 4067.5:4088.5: -0.1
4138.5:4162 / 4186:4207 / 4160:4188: -0.8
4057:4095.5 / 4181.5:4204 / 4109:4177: -1.5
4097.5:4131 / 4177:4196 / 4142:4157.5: -0.6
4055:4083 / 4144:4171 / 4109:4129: -0.1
